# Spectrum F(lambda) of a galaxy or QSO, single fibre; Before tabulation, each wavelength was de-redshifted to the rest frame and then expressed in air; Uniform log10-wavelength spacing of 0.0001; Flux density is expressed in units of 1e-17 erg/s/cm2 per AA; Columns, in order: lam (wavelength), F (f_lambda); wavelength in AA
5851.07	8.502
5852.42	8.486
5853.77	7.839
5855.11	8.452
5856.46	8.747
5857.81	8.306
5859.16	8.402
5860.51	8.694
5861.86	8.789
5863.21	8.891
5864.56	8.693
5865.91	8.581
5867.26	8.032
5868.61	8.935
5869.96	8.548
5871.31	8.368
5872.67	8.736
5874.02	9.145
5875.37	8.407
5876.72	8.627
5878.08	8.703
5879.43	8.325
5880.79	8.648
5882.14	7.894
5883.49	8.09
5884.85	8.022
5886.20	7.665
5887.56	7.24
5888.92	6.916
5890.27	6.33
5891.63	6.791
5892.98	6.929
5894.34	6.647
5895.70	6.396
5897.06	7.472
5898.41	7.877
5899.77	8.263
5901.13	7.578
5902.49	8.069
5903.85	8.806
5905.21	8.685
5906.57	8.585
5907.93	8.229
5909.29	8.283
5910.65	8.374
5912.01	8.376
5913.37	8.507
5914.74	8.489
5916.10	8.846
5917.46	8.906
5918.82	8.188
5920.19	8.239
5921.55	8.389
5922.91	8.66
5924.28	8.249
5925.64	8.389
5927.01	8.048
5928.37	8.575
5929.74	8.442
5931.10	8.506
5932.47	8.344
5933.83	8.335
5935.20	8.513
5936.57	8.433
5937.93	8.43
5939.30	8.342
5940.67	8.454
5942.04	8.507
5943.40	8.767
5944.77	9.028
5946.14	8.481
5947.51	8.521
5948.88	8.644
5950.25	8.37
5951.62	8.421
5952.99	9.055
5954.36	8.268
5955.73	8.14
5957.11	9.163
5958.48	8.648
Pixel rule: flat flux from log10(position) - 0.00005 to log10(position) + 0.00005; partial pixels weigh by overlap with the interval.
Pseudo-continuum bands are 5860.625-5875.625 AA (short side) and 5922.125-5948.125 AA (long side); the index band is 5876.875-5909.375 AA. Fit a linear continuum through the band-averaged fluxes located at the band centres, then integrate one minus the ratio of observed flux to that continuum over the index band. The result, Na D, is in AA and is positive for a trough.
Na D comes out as 3.1 AA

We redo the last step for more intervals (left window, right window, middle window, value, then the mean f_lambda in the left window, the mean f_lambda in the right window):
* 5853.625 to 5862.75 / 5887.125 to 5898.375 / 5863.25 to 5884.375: -2.0 AA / 8.51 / 6.89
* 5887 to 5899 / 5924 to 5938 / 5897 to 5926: -2.7 AA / 6.95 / 8.39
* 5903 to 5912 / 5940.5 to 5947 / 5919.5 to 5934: 0.3 AA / 8.48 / 8.66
